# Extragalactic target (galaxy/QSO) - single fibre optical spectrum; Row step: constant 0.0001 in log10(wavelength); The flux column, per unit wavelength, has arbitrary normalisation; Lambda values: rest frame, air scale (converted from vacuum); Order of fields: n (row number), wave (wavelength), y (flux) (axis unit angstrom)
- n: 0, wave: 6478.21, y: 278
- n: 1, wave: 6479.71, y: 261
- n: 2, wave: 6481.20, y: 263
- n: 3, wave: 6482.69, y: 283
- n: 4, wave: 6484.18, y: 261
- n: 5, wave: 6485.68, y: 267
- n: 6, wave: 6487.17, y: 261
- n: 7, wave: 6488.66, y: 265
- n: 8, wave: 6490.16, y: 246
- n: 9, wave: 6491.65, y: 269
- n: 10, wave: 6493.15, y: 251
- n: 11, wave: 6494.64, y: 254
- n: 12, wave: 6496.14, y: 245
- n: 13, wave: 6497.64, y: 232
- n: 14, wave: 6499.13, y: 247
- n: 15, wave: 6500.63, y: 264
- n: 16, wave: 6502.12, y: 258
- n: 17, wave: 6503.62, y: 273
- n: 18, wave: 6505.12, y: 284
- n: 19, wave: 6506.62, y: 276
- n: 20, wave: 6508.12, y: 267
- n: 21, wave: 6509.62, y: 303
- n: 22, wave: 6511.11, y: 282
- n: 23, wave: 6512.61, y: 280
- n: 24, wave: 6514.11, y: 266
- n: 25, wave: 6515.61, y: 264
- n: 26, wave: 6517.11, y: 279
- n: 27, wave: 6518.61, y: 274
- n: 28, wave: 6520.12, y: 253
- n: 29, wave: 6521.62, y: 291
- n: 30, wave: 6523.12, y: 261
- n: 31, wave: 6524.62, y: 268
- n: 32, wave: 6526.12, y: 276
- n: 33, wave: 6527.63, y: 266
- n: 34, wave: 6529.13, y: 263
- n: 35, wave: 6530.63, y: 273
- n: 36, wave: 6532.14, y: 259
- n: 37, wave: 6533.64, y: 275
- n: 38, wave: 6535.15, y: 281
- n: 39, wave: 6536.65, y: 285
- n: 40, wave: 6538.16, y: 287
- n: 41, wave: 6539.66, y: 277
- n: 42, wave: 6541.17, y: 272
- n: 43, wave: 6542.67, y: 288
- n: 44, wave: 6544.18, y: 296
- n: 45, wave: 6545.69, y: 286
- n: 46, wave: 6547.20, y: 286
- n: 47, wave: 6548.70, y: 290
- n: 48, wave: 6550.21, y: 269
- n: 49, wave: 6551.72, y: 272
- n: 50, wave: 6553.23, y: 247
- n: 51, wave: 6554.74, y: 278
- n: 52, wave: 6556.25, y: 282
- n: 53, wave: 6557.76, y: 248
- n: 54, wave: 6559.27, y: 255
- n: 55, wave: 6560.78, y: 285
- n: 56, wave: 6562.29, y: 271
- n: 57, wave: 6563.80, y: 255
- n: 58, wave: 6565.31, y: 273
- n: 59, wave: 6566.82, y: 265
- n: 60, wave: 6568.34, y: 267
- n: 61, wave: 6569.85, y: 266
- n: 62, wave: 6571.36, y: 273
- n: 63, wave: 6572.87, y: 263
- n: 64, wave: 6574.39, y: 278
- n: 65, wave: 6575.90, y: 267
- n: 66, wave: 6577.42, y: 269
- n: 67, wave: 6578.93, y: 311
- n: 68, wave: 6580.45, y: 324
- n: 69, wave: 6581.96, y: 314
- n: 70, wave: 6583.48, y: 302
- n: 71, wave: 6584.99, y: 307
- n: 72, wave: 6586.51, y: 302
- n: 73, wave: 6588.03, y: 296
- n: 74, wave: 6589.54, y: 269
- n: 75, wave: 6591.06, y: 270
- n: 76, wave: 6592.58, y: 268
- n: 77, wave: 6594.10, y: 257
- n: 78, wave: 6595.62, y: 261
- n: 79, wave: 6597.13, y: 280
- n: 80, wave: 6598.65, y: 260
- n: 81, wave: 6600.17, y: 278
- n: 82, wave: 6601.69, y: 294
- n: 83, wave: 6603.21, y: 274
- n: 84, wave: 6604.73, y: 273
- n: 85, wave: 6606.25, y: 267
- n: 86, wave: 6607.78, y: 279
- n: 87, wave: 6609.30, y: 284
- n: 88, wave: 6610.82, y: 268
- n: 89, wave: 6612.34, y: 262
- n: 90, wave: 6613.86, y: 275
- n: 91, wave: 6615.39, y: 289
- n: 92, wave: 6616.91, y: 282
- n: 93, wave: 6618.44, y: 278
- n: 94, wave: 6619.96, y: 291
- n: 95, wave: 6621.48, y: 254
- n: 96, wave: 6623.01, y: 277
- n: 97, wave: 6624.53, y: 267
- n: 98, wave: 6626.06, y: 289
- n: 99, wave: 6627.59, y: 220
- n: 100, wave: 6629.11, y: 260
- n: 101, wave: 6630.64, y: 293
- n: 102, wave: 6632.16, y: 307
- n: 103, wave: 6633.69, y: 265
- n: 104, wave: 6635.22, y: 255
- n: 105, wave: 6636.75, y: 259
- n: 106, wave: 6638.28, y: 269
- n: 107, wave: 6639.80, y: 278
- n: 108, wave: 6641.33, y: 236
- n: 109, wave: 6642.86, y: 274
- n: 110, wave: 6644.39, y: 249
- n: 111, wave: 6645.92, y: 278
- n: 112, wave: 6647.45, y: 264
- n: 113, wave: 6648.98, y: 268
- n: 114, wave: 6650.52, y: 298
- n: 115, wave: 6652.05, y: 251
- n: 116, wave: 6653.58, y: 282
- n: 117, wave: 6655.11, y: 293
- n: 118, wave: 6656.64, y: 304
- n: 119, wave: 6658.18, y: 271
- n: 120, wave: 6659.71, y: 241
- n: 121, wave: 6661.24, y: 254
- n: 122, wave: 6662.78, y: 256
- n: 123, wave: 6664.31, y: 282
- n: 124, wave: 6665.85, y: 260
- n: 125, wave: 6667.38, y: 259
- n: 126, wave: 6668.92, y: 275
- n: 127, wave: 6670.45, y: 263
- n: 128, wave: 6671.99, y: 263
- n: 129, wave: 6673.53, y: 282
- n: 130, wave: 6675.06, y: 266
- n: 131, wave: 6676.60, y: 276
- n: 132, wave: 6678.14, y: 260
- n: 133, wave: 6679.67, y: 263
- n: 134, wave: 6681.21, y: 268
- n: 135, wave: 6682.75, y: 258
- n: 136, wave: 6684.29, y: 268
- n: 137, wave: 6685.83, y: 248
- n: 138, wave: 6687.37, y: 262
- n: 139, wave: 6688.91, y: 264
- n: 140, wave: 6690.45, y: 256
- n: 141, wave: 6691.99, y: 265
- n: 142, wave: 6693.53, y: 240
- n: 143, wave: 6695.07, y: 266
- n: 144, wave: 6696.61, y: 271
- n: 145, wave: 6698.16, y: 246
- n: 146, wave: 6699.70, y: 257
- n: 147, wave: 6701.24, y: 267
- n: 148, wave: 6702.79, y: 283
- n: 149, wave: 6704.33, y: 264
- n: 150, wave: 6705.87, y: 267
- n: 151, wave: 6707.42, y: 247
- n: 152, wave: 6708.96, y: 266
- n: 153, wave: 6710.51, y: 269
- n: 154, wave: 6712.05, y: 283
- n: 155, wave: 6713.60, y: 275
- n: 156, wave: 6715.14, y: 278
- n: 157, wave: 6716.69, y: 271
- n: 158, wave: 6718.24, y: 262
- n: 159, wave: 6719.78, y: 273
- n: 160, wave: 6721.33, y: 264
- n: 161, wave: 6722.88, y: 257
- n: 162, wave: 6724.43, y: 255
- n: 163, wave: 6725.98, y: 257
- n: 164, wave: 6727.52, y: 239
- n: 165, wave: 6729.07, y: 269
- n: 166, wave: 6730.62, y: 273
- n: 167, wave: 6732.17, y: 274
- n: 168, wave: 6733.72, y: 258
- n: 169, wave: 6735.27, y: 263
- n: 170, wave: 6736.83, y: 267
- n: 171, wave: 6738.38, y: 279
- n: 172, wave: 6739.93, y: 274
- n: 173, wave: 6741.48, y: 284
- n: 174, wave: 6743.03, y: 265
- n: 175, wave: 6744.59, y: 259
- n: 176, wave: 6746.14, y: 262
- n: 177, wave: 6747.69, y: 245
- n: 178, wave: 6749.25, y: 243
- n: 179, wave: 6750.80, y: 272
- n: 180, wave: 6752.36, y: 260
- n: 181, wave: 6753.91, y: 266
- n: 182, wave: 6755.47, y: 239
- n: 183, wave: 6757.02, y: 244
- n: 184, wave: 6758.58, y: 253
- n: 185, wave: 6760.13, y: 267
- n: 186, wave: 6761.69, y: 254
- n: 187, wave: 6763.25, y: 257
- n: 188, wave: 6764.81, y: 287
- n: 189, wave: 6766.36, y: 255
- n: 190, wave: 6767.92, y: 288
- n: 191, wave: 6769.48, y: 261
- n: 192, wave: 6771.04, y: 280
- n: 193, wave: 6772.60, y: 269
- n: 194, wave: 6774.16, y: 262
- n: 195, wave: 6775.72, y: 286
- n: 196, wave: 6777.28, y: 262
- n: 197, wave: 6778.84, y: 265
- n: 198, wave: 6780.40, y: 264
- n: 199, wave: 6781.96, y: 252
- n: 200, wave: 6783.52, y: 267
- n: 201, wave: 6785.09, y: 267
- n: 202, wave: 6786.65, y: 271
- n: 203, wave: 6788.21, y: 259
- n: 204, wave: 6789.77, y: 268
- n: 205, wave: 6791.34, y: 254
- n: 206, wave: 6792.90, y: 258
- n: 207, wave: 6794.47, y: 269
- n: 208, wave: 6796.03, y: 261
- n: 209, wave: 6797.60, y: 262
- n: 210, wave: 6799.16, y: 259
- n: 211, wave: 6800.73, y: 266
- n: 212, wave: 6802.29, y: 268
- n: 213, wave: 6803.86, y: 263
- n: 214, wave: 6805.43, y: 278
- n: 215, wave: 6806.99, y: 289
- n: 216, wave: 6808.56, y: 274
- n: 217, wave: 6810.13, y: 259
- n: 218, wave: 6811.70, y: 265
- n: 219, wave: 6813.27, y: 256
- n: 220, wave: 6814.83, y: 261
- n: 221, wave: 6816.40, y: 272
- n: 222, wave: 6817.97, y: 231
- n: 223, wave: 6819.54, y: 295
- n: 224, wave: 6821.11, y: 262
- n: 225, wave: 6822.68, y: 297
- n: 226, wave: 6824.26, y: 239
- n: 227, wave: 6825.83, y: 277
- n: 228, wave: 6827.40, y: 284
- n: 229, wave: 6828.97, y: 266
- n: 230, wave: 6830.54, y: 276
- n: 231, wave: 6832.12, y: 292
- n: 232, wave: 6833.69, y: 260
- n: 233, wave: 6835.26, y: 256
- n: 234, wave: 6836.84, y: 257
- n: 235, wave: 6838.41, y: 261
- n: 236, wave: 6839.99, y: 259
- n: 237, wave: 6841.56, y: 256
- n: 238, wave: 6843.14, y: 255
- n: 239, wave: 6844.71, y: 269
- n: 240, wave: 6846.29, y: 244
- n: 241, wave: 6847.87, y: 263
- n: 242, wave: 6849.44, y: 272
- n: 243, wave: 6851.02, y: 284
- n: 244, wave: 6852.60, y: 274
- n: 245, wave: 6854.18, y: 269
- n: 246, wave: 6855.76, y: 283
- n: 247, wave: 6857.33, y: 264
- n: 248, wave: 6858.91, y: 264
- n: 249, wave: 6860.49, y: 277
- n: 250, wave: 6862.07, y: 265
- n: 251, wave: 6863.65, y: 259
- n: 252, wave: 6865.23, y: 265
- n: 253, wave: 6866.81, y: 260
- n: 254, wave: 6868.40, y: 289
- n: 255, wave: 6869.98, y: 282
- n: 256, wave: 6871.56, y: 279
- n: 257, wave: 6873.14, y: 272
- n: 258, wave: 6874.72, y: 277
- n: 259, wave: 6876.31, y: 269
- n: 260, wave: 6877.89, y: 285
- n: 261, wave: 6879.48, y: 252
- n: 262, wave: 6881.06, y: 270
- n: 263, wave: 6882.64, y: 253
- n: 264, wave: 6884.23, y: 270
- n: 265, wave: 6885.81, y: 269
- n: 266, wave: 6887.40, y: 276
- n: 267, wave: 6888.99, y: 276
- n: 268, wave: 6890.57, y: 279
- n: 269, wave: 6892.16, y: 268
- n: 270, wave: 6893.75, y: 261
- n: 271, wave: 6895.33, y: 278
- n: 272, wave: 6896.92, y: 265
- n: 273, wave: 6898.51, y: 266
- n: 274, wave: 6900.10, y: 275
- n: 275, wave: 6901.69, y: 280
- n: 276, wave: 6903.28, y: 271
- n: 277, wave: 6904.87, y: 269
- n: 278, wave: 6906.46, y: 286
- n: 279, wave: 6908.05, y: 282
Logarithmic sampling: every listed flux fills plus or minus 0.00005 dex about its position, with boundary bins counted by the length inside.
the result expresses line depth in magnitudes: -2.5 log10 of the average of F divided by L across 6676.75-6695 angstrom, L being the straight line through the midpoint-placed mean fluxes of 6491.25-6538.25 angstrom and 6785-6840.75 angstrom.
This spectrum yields 0.03 mag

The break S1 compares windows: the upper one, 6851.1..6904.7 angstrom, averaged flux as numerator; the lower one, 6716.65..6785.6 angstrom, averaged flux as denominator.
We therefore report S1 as 1.0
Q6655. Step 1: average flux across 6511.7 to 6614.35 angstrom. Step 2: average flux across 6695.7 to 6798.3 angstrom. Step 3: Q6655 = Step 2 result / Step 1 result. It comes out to 0.96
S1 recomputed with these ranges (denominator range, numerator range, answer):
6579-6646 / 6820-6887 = 0.97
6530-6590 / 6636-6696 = 0.95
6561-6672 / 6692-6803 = 0.96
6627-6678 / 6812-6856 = 0.99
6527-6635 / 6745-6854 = 0.96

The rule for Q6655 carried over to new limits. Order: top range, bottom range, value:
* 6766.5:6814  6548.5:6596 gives 0.96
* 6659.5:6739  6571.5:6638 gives 0.95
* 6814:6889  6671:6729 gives 1.02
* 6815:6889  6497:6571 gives 0.99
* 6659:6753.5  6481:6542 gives 0.98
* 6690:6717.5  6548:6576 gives 0.99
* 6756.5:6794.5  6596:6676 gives 0.98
